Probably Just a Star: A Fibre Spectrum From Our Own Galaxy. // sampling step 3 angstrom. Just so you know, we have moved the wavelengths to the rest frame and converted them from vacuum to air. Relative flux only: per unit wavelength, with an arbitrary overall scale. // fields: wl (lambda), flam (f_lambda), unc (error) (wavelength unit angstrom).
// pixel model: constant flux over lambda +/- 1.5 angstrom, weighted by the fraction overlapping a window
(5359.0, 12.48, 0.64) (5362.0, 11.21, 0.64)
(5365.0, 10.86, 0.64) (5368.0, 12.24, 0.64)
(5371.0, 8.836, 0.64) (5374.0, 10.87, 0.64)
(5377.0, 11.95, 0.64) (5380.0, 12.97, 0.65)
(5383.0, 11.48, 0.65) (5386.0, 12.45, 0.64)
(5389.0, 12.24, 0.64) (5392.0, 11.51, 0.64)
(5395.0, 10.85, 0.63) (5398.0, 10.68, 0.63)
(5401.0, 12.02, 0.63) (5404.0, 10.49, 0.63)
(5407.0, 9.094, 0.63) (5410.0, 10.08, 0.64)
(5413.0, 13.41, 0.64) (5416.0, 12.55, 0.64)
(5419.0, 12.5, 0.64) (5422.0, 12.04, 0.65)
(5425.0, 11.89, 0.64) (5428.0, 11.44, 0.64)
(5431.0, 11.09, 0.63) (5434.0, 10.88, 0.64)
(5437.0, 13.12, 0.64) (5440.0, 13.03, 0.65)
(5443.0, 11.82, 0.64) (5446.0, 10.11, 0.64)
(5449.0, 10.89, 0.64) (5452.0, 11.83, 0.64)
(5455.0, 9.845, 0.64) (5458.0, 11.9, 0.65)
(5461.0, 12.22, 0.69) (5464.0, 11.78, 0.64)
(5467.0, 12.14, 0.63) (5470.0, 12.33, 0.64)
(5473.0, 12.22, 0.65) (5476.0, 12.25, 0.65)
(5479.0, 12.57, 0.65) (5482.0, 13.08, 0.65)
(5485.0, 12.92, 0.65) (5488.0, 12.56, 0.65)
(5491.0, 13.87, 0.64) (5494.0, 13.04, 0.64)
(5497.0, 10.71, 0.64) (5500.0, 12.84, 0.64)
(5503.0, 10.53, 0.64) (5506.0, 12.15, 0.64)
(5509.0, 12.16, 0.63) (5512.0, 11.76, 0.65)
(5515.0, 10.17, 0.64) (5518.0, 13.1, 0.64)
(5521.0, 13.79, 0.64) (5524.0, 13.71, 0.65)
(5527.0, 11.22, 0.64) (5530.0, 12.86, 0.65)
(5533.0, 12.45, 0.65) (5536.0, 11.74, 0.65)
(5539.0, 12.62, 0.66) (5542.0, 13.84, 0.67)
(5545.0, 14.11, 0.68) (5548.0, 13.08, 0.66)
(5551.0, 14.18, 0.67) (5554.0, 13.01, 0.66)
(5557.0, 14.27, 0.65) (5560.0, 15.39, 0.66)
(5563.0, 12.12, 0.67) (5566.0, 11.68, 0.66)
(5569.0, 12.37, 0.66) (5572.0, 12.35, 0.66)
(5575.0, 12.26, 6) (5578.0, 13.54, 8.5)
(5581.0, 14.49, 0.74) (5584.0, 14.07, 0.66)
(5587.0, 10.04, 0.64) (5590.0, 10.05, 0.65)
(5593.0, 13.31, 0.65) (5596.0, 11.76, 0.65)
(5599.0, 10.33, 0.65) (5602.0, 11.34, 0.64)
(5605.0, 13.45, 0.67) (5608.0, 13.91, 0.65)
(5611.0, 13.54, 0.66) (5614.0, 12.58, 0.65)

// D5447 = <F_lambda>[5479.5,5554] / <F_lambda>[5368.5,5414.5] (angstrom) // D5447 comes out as 1.12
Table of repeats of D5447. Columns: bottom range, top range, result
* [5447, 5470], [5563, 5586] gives 1.11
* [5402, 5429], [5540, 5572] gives 1.16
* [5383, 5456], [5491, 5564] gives 1.11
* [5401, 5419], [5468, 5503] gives 1.10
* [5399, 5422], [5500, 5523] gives 1.05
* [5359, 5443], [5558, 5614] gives 1.09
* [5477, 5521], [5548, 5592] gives 1.05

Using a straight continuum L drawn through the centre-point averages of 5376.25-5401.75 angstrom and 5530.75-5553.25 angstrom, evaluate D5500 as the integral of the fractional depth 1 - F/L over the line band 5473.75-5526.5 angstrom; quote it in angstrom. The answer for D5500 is 1.5 angstrom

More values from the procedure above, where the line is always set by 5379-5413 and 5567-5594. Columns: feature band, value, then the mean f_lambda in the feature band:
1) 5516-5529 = -0.8 angstrom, 12.8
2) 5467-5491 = -1.6 angstrom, 12.6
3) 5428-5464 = 0.3 angstrom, 11.5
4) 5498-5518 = 0.5 angstrom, 11.7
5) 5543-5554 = -1.3 angstrom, 13.7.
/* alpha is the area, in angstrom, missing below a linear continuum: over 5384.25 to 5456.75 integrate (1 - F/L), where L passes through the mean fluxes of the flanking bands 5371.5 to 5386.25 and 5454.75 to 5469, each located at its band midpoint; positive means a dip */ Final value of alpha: 1.4 angstrom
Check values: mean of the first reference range 11.7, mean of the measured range 11.5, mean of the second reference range 11.8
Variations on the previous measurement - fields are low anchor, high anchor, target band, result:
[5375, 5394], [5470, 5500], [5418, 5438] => 0.8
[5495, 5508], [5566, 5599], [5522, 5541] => -1.0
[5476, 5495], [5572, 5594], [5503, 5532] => 1.3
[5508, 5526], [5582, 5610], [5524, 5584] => -3.9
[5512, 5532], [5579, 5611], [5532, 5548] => -0.7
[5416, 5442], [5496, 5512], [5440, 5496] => -1.1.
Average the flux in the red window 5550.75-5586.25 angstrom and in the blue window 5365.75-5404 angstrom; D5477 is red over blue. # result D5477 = 1.15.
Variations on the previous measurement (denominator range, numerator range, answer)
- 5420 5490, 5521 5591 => 1.08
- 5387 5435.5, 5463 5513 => 1.08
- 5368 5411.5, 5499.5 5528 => 1.09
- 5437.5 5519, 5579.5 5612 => 1.03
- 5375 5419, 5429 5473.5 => 1.01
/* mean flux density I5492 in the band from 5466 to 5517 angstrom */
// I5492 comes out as 12.2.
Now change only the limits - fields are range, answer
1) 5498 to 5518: 11.7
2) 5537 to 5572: 13.3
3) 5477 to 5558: 12.7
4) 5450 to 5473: 11.7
